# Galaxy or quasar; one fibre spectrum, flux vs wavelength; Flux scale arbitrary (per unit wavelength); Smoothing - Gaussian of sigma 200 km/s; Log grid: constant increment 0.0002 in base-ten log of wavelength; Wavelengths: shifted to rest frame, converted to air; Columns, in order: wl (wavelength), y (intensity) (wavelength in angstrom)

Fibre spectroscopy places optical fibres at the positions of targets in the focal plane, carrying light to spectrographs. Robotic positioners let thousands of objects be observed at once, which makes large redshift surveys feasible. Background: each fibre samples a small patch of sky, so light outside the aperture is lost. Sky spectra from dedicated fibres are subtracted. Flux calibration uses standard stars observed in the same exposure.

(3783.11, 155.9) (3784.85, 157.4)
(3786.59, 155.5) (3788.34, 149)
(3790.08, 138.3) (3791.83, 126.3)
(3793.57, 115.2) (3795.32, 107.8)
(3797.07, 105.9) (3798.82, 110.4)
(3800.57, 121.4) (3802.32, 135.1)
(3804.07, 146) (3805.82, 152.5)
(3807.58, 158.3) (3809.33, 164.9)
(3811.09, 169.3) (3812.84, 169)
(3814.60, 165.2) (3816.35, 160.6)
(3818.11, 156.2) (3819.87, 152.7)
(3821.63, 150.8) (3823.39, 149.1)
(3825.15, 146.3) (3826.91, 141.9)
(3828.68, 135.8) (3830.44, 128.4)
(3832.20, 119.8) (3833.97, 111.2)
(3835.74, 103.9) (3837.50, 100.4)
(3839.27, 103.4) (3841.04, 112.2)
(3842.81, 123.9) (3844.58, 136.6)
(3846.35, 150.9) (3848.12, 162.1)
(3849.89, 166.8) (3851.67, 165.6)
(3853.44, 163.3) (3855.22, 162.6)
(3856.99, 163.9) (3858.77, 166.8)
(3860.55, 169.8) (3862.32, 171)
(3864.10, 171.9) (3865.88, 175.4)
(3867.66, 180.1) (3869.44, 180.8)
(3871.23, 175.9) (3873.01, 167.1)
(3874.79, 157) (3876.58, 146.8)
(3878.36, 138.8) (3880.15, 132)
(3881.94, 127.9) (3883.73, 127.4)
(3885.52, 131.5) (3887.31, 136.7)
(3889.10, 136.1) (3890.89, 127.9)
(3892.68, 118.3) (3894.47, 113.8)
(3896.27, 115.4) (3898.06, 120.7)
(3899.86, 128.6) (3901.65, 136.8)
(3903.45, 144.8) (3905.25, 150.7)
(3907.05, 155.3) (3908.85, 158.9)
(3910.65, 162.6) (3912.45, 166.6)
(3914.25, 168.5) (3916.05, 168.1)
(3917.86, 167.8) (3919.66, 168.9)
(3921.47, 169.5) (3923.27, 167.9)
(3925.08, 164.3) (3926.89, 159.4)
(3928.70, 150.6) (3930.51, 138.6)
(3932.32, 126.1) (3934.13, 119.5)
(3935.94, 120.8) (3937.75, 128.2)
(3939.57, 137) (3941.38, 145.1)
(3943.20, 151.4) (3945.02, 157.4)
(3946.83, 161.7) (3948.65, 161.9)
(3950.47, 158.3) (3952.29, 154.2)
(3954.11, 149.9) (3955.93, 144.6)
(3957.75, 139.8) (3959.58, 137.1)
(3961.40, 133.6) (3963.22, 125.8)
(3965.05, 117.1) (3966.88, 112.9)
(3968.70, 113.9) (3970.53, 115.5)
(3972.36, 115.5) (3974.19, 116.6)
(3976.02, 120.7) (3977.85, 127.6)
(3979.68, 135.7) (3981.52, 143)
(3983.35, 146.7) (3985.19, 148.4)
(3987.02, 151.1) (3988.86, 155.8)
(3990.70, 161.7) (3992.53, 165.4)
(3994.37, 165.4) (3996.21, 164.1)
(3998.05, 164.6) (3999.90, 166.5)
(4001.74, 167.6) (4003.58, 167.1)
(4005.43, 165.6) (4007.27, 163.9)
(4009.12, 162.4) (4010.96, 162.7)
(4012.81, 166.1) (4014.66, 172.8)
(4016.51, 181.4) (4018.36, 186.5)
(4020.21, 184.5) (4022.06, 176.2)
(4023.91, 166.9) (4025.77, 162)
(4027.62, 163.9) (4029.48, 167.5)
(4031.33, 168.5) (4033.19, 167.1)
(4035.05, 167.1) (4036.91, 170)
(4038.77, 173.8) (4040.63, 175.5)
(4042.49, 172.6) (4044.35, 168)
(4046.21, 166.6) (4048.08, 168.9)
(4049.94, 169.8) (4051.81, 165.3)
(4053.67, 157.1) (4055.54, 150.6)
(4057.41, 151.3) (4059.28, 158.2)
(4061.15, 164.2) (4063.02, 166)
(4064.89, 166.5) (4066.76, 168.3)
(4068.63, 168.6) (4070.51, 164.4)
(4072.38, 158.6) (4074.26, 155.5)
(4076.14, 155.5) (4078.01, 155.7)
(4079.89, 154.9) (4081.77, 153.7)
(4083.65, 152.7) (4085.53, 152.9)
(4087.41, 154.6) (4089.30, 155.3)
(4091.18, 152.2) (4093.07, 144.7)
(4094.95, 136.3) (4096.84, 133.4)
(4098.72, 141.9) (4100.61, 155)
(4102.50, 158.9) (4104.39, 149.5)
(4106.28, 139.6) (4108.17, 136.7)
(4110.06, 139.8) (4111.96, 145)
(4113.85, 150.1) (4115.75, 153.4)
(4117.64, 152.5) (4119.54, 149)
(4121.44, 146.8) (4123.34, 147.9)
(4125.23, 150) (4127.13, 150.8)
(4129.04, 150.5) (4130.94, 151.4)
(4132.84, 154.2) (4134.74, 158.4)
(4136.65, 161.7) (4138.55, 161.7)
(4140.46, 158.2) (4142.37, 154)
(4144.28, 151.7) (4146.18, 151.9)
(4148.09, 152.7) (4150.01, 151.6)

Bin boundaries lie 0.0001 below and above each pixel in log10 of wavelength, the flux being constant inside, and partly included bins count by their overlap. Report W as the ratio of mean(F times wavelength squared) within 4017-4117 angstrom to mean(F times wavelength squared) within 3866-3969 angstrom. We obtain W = 1.2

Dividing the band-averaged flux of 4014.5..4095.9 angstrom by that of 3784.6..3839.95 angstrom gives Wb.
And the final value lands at 1.19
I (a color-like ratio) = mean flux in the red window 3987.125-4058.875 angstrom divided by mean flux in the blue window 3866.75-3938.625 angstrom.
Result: 1.14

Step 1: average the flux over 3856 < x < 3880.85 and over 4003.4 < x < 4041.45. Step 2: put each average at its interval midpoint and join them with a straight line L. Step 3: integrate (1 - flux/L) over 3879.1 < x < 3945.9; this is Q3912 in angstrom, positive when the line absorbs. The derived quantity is 9.1 angstrom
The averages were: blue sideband 164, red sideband 170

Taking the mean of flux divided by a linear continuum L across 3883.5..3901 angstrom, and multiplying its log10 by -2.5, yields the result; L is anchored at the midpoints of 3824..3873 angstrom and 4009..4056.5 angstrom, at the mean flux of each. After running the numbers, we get 0.21 mag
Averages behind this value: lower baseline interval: 148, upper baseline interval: 169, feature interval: 126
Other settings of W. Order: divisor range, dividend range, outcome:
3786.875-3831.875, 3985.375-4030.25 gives 1.30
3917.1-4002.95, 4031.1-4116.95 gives 1.15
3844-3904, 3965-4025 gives 1.09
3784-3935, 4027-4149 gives 1.20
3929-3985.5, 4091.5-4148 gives 1.20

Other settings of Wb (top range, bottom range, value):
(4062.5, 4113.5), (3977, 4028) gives 0.94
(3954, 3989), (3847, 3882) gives 0.81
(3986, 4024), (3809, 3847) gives 1.21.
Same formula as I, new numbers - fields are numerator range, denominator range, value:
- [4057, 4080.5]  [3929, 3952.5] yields 1.13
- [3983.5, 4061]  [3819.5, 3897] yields 1.15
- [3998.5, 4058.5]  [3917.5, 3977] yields 1.19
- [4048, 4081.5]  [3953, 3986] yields 1.23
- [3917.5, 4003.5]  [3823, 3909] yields 1.01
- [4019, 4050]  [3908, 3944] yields 1.12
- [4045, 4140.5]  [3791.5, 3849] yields 1.13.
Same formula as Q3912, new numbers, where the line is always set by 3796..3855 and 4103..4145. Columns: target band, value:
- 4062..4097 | -1.54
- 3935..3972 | 1.80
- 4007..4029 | -3.55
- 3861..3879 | -3.13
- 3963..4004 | 1.09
